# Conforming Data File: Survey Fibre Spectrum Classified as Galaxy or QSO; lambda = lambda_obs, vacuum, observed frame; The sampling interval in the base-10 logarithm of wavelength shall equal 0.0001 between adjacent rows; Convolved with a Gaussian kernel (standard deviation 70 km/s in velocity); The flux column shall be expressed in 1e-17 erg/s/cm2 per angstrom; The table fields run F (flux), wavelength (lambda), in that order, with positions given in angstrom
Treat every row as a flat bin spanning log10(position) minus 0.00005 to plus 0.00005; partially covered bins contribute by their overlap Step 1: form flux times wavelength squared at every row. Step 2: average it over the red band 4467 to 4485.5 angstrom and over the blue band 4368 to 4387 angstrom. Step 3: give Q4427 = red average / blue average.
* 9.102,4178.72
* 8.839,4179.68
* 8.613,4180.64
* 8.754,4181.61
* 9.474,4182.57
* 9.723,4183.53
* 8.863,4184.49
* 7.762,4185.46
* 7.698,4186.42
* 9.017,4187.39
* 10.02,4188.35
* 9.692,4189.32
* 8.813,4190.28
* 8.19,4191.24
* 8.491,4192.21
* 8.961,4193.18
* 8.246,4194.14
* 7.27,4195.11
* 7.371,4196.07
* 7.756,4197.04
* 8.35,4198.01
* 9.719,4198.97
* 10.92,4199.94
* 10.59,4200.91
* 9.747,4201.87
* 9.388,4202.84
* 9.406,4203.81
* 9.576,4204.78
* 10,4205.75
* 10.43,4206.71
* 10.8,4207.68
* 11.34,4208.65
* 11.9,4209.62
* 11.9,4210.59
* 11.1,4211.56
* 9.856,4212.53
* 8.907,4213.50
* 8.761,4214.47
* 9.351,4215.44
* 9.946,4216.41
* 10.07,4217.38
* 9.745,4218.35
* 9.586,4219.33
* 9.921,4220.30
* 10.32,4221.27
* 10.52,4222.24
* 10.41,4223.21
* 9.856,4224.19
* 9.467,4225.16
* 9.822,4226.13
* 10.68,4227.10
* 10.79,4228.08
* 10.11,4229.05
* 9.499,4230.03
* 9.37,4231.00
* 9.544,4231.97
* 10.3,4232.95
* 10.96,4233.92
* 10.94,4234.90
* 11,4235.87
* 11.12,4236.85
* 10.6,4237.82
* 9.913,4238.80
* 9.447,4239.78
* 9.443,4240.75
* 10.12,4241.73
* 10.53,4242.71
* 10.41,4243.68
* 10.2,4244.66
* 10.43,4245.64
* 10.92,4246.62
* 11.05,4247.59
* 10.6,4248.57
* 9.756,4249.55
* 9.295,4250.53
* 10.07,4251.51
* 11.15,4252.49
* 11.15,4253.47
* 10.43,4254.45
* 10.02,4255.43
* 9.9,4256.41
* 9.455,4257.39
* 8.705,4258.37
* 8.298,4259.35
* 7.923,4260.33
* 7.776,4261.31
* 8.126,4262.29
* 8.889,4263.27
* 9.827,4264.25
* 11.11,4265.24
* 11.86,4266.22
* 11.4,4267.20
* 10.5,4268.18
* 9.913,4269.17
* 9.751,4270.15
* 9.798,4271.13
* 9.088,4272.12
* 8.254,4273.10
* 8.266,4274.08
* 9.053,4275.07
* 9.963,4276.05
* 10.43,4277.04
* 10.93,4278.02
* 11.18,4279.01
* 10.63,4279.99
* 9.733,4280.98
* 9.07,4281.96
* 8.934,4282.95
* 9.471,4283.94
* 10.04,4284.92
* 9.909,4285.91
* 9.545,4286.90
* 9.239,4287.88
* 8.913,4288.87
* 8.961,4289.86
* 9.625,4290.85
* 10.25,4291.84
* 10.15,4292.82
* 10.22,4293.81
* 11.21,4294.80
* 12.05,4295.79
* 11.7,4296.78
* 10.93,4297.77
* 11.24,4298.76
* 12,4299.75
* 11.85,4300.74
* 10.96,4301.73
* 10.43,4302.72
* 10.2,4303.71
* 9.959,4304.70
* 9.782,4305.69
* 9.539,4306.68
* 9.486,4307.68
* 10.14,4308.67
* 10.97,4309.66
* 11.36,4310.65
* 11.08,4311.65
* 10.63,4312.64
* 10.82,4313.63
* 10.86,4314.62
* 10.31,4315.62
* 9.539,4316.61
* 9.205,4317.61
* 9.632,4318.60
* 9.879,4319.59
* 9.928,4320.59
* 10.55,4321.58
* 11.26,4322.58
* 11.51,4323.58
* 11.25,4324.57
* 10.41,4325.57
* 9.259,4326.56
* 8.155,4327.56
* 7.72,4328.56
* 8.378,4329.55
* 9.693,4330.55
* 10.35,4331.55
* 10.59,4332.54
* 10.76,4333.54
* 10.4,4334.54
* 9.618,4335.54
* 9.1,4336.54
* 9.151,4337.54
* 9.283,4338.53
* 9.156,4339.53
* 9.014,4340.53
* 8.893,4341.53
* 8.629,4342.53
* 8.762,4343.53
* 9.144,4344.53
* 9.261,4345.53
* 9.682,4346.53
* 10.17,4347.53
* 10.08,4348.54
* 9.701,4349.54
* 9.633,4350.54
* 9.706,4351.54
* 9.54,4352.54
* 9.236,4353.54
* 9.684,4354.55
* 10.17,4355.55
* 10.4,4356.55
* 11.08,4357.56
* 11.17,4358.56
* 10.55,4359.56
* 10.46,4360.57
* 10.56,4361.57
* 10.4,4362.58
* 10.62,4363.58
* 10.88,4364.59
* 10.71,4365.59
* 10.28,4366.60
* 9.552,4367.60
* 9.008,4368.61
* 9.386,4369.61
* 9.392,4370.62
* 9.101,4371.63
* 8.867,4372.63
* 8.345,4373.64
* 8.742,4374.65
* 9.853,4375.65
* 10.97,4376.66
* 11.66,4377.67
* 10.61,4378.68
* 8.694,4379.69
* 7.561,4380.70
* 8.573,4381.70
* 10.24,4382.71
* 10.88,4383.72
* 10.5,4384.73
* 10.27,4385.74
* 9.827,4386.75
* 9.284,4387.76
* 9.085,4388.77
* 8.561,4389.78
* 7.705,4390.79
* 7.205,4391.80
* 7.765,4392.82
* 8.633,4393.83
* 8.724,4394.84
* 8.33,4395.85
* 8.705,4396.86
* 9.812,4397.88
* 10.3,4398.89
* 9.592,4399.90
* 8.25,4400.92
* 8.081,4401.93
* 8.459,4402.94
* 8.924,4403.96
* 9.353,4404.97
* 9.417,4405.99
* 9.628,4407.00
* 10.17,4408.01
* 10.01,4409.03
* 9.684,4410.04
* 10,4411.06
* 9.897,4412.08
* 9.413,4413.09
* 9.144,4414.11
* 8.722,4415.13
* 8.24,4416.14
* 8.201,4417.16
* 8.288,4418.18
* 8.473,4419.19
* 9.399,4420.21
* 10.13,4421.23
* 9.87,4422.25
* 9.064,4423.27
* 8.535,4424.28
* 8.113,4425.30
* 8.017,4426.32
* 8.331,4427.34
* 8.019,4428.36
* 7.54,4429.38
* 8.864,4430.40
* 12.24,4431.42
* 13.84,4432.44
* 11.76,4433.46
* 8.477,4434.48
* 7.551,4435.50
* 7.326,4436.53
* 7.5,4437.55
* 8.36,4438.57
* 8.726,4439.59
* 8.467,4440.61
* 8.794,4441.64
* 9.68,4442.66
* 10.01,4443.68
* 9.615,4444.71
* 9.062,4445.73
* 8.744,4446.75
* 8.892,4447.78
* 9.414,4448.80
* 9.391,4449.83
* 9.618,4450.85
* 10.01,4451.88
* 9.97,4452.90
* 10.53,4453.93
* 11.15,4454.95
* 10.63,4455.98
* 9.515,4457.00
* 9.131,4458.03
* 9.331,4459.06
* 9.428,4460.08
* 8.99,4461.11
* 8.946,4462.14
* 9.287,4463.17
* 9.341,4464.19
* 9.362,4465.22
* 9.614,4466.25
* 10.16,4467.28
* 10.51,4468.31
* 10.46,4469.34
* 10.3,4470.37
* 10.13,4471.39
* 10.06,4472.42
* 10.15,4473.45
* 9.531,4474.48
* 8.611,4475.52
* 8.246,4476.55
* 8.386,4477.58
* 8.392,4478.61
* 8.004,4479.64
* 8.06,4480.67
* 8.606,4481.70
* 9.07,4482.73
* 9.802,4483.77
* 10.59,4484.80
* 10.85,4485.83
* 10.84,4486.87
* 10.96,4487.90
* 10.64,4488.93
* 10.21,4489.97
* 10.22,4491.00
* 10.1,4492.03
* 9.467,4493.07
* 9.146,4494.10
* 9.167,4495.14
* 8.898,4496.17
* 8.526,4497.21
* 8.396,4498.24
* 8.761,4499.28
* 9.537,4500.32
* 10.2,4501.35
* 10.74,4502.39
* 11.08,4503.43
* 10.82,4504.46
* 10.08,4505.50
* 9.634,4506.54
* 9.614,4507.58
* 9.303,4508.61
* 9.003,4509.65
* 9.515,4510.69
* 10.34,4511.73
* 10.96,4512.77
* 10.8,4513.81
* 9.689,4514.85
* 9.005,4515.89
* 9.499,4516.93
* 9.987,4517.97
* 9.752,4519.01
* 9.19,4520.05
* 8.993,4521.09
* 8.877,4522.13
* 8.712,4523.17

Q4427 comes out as 1.02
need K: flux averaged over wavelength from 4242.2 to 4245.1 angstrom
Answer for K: 10.4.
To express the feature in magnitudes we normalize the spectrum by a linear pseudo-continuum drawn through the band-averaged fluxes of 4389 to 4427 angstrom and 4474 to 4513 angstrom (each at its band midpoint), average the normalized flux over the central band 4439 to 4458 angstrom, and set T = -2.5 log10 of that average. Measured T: -0.04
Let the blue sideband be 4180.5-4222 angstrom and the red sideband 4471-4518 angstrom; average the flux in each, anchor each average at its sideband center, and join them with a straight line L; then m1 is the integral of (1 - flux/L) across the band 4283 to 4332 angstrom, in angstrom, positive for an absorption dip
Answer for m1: -3.5 angstrom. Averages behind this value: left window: 9.46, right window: 9.64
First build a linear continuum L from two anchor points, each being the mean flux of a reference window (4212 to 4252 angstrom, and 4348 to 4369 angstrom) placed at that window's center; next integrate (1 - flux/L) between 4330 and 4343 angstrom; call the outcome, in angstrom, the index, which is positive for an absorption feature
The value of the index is 0.73 angstrom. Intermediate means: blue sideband 10.1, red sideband 10.2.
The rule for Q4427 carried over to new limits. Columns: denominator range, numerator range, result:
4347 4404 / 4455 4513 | 1.06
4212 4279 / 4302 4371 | 1.04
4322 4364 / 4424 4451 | 0.96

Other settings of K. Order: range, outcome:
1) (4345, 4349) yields 9.77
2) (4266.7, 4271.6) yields 10.3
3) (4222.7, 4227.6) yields 10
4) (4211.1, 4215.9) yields 9.59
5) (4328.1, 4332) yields 9.03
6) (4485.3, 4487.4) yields 10.8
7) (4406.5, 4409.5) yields 9.94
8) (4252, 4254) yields 11.1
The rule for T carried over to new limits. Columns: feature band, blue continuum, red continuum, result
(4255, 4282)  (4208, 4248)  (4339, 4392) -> 0.047 mag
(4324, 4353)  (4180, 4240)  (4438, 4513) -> 0.015 mag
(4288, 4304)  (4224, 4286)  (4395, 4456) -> -0.091 mag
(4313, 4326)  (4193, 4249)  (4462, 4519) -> -0.056 mag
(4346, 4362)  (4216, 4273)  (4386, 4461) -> -0.068 mag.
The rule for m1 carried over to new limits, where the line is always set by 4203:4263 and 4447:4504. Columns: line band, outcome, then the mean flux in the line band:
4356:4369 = -0.83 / 10.4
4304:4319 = -0.48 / 10.2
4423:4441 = 1.42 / 8.93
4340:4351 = 0.54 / 9.36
